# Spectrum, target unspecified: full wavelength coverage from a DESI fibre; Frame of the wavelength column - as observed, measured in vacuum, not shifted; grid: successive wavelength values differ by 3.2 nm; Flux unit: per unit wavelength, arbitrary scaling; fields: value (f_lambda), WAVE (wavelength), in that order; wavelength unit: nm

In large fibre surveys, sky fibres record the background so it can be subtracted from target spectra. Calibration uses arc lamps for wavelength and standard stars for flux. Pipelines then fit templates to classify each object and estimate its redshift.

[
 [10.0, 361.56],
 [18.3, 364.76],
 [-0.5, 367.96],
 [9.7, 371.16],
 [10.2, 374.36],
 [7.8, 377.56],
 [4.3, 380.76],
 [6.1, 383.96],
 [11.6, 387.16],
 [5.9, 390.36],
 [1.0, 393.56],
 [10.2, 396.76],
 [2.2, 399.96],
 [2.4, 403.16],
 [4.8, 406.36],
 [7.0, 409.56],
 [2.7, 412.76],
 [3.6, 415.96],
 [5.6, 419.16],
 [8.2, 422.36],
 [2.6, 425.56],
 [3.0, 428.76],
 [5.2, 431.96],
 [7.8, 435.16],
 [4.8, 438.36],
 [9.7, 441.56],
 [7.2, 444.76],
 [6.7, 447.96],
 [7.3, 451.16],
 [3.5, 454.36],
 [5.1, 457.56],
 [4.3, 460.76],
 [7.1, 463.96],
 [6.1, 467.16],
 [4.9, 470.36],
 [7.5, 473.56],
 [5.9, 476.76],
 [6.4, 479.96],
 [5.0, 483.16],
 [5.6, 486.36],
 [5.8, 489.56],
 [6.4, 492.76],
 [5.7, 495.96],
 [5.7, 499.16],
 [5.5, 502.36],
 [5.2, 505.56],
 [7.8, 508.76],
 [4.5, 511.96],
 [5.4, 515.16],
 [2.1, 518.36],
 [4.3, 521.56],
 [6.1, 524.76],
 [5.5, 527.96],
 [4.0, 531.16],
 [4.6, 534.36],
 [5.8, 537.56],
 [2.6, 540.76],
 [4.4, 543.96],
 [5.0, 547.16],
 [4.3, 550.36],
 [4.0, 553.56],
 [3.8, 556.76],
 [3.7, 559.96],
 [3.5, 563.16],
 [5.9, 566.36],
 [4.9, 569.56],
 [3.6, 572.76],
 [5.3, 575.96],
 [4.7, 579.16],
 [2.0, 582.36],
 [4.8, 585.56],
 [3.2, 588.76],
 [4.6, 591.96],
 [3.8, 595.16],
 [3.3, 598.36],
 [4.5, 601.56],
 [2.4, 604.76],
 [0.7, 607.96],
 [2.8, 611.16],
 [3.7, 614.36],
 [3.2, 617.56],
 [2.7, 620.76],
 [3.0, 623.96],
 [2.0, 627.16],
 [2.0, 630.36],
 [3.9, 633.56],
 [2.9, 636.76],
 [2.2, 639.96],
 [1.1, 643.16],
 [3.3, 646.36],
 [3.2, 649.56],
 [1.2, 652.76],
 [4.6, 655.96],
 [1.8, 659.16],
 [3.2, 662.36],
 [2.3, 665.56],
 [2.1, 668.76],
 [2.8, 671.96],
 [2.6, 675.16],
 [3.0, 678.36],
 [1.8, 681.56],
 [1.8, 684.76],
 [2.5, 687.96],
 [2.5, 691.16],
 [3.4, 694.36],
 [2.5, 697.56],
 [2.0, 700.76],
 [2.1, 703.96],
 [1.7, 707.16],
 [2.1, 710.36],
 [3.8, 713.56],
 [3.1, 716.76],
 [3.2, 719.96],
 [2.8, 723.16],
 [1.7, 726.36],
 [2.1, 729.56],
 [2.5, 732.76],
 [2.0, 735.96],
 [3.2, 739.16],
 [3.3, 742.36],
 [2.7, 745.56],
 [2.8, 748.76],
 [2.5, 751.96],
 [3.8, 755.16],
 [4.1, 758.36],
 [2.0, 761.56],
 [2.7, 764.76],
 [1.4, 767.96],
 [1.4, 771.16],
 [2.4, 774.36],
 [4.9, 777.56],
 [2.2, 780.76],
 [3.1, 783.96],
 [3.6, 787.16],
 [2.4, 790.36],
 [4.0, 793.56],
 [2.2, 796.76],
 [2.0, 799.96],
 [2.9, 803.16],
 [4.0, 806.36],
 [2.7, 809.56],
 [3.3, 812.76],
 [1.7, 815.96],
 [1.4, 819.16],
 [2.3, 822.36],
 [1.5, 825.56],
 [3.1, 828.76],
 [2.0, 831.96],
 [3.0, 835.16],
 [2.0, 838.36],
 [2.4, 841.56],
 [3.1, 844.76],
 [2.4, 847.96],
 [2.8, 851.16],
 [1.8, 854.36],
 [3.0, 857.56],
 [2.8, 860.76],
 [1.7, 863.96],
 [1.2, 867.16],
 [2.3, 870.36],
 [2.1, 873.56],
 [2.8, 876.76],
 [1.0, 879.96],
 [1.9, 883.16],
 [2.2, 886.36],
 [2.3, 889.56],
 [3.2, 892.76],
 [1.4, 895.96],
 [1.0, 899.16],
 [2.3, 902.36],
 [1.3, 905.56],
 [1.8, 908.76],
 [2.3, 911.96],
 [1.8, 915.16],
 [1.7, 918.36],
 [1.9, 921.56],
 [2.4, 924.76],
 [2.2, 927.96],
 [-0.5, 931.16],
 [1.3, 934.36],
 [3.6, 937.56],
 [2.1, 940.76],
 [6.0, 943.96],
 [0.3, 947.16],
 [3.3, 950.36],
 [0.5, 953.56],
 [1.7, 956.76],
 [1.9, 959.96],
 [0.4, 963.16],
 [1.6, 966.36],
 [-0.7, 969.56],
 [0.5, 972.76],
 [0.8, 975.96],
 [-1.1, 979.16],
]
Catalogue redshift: 0.183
